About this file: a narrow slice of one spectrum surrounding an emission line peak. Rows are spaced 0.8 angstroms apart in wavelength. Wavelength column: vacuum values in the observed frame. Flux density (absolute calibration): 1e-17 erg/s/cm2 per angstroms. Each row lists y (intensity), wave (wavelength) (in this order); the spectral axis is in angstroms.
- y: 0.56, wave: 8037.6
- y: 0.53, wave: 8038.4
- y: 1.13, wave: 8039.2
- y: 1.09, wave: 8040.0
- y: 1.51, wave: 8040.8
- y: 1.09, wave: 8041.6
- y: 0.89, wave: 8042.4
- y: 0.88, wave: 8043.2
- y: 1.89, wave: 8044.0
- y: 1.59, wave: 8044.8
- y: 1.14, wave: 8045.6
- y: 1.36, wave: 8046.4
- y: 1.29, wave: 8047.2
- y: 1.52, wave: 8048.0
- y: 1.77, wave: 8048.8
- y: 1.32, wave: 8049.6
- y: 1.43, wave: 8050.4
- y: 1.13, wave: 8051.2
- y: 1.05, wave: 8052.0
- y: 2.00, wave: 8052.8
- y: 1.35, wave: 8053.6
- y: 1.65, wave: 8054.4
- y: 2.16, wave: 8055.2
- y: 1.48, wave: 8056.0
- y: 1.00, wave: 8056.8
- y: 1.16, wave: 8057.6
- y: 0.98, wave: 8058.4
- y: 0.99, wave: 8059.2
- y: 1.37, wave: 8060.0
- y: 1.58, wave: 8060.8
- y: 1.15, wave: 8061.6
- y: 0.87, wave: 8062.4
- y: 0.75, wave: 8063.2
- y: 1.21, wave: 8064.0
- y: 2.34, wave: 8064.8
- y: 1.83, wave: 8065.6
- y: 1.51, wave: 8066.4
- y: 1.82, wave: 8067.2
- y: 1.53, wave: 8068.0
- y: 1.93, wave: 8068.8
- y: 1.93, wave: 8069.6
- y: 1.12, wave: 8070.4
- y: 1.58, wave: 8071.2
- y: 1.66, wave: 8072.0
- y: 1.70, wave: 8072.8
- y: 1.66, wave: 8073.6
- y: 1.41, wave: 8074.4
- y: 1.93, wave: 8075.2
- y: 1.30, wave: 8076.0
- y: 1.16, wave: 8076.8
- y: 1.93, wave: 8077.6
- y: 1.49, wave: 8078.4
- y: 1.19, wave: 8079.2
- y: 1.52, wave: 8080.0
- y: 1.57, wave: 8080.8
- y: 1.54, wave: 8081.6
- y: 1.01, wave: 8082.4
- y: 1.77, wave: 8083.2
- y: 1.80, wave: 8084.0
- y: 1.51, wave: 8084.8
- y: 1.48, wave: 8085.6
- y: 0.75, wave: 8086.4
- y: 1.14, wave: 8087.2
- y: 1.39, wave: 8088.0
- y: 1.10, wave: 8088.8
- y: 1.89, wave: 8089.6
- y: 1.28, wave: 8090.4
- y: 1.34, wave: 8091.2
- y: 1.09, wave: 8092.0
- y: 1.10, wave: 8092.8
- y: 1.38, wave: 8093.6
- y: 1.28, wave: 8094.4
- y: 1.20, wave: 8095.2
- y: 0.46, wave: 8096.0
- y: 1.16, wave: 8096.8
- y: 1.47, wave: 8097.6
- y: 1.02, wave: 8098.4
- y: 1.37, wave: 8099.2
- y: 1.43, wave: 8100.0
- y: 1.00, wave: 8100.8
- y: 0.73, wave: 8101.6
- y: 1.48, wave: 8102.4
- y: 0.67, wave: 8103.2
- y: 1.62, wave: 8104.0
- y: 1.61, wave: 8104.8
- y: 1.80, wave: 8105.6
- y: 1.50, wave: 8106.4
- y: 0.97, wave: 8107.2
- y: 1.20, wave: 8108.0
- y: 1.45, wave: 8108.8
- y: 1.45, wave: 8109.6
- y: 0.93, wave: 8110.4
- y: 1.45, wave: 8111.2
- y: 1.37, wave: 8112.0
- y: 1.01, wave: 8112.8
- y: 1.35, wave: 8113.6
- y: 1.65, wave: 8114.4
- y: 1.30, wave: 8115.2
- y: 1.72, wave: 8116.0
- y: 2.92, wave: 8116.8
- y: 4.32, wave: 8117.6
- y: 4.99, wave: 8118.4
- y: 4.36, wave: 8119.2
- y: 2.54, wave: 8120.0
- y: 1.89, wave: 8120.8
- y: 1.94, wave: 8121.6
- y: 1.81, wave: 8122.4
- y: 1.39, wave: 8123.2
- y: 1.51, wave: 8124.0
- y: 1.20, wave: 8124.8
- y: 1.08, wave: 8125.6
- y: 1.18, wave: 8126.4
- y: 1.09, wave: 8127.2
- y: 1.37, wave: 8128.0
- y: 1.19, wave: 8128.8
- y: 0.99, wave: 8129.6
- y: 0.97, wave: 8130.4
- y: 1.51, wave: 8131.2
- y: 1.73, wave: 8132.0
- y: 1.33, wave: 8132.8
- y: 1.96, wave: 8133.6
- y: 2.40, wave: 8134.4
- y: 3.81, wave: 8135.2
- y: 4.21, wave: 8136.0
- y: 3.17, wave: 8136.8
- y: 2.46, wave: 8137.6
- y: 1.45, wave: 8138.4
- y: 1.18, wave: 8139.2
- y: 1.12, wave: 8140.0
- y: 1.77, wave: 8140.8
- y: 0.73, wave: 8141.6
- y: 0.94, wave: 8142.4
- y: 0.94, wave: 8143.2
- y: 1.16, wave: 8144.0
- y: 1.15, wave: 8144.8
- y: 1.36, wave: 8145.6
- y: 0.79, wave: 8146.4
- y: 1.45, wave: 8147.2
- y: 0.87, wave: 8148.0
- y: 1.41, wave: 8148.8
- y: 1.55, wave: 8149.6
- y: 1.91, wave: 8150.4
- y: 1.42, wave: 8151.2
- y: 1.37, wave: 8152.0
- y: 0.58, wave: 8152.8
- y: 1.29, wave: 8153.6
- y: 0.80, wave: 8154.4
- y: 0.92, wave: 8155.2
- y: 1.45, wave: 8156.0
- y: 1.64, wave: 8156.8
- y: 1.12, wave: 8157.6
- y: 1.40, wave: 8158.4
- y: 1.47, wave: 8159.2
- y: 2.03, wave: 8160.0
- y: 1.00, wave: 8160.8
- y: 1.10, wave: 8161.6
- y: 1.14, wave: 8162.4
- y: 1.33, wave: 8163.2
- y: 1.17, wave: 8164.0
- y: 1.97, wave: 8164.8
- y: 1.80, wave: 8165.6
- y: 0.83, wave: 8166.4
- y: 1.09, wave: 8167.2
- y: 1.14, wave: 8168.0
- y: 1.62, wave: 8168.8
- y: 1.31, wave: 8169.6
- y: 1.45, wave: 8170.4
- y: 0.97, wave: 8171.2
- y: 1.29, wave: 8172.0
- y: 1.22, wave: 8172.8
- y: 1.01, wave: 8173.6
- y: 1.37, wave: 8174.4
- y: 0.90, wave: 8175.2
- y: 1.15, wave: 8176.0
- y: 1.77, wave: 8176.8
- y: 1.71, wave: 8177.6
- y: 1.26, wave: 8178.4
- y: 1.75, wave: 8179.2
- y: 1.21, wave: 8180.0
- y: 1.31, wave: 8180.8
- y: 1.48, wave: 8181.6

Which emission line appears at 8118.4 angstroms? [S II] 6716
